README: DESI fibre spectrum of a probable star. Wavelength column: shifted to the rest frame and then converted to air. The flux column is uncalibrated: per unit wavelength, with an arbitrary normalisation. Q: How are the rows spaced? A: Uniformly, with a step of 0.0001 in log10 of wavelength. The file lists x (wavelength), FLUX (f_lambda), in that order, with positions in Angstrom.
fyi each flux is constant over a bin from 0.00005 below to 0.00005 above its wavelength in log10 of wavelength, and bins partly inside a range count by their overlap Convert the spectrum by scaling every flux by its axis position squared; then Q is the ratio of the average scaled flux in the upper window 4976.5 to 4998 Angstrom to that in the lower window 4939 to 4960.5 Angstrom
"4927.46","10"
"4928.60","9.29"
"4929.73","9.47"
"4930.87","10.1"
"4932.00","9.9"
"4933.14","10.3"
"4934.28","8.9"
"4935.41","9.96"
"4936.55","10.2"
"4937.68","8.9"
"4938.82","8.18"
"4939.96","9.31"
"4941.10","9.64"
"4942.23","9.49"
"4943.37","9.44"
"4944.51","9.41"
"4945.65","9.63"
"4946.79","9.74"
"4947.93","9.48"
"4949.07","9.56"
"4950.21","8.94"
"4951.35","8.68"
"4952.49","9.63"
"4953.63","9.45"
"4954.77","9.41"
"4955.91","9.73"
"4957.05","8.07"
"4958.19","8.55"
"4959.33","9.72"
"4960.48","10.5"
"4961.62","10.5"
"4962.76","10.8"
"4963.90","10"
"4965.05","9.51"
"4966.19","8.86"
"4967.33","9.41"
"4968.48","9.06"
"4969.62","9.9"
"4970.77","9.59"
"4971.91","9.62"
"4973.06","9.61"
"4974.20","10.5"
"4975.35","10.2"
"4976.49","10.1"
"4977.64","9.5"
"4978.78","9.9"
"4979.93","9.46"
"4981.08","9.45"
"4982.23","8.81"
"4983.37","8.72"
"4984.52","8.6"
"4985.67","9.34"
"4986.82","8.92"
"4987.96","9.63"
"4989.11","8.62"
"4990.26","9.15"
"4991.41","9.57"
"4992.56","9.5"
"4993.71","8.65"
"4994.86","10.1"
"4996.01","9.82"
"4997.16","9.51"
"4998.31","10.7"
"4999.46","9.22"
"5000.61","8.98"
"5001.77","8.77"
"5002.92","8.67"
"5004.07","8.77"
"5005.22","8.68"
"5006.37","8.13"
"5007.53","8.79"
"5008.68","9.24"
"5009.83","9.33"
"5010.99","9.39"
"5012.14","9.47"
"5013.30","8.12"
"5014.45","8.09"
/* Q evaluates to 1.0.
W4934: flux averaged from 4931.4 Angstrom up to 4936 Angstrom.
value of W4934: 9.77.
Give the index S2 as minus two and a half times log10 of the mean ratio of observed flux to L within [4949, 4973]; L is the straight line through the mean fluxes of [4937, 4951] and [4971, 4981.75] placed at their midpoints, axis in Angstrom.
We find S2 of 0.01 mag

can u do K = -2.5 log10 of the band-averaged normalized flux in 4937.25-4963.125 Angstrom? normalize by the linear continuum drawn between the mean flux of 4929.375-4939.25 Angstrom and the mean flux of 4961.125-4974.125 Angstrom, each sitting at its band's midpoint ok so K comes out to 0.03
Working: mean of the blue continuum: 9.57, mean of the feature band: 9.42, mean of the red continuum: 9.74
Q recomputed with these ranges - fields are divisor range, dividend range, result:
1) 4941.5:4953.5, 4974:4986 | 1.02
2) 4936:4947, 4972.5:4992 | 1.02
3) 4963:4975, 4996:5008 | 0.95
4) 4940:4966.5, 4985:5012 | 0.98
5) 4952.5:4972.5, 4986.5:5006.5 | 0.98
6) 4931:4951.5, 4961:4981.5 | 1.05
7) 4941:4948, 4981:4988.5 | 0.96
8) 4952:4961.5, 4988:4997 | 1.01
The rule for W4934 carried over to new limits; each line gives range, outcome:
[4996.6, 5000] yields 9.82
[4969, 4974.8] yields 9.84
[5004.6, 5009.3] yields 8.73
